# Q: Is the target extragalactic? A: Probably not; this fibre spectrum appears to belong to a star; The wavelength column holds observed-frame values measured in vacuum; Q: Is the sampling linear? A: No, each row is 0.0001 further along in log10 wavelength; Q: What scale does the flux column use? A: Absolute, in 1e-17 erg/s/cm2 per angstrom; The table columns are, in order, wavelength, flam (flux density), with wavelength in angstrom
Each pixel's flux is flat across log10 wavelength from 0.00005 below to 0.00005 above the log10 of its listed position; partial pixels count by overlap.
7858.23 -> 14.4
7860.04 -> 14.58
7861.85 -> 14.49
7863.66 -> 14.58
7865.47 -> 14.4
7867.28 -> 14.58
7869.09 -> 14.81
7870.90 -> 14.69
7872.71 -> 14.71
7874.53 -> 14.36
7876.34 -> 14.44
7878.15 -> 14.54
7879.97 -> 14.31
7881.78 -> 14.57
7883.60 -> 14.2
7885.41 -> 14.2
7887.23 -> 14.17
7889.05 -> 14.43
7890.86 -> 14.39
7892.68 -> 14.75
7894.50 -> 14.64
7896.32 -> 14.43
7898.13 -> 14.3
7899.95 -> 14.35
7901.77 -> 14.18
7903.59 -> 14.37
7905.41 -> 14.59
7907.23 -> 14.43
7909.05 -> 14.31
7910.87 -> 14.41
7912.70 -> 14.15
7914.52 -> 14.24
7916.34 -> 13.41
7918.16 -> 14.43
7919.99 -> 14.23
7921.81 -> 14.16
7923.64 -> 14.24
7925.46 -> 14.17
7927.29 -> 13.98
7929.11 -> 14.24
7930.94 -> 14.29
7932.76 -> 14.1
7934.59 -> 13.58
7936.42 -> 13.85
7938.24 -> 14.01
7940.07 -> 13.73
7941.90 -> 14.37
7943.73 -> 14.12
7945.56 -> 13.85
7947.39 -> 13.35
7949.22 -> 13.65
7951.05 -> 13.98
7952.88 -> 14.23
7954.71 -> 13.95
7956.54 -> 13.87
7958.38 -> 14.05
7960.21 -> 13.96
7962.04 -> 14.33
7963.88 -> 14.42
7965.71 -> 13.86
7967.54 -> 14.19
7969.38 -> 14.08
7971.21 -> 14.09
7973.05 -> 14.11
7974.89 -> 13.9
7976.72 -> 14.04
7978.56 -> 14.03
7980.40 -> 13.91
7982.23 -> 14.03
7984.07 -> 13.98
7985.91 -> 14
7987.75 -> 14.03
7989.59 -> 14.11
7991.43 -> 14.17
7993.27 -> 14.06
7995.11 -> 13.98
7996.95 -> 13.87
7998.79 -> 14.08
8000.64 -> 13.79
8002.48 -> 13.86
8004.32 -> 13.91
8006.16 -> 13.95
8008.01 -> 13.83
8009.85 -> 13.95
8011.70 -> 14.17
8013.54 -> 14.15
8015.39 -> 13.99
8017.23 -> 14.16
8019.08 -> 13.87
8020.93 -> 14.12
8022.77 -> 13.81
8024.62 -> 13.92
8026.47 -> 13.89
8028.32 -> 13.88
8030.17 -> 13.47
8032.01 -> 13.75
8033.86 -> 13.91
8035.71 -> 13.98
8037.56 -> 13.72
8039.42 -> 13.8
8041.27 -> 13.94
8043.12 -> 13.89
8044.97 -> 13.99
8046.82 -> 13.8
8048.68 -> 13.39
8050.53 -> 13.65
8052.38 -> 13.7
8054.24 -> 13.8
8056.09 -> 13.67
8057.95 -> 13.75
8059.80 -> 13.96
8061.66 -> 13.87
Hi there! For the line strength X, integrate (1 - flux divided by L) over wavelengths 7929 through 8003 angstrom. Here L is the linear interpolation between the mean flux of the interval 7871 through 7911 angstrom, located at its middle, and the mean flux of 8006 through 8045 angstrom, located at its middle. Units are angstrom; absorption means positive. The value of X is 0.7 angstrom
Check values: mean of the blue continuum 14.4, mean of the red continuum 13.9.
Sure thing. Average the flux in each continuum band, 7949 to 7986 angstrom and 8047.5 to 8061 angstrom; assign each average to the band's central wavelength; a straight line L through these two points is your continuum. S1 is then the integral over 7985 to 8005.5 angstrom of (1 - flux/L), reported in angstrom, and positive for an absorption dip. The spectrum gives -0.1 angstrom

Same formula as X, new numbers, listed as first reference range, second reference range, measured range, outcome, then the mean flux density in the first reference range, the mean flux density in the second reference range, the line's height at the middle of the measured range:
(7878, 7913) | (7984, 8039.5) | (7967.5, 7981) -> 0.0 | 14.4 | 13.9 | 14.1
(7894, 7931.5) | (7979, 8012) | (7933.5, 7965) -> 0.4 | 14.3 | 14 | 14.1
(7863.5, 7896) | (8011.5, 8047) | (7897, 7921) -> 0.2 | 14.5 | 13.9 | 14.4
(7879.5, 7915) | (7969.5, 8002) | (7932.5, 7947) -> 0.3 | 14.4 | 14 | 14.2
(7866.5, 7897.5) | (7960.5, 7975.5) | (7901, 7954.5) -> 0.8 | 14.5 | 14.1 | 14.3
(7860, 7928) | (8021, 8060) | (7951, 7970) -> 0.0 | 14.4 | 13.8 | 14.1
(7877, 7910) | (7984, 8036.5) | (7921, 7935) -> 0.2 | 14.4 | 14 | 14.3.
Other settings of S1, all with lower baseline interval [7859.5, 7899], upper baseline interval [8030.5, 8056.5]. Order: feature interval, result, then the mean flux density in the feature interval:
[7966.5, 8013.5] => 0.02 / 14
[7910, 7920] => 0.14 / 14.1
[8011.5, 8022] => -0.13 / 14.1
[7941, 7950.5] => 0.22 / 13.9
